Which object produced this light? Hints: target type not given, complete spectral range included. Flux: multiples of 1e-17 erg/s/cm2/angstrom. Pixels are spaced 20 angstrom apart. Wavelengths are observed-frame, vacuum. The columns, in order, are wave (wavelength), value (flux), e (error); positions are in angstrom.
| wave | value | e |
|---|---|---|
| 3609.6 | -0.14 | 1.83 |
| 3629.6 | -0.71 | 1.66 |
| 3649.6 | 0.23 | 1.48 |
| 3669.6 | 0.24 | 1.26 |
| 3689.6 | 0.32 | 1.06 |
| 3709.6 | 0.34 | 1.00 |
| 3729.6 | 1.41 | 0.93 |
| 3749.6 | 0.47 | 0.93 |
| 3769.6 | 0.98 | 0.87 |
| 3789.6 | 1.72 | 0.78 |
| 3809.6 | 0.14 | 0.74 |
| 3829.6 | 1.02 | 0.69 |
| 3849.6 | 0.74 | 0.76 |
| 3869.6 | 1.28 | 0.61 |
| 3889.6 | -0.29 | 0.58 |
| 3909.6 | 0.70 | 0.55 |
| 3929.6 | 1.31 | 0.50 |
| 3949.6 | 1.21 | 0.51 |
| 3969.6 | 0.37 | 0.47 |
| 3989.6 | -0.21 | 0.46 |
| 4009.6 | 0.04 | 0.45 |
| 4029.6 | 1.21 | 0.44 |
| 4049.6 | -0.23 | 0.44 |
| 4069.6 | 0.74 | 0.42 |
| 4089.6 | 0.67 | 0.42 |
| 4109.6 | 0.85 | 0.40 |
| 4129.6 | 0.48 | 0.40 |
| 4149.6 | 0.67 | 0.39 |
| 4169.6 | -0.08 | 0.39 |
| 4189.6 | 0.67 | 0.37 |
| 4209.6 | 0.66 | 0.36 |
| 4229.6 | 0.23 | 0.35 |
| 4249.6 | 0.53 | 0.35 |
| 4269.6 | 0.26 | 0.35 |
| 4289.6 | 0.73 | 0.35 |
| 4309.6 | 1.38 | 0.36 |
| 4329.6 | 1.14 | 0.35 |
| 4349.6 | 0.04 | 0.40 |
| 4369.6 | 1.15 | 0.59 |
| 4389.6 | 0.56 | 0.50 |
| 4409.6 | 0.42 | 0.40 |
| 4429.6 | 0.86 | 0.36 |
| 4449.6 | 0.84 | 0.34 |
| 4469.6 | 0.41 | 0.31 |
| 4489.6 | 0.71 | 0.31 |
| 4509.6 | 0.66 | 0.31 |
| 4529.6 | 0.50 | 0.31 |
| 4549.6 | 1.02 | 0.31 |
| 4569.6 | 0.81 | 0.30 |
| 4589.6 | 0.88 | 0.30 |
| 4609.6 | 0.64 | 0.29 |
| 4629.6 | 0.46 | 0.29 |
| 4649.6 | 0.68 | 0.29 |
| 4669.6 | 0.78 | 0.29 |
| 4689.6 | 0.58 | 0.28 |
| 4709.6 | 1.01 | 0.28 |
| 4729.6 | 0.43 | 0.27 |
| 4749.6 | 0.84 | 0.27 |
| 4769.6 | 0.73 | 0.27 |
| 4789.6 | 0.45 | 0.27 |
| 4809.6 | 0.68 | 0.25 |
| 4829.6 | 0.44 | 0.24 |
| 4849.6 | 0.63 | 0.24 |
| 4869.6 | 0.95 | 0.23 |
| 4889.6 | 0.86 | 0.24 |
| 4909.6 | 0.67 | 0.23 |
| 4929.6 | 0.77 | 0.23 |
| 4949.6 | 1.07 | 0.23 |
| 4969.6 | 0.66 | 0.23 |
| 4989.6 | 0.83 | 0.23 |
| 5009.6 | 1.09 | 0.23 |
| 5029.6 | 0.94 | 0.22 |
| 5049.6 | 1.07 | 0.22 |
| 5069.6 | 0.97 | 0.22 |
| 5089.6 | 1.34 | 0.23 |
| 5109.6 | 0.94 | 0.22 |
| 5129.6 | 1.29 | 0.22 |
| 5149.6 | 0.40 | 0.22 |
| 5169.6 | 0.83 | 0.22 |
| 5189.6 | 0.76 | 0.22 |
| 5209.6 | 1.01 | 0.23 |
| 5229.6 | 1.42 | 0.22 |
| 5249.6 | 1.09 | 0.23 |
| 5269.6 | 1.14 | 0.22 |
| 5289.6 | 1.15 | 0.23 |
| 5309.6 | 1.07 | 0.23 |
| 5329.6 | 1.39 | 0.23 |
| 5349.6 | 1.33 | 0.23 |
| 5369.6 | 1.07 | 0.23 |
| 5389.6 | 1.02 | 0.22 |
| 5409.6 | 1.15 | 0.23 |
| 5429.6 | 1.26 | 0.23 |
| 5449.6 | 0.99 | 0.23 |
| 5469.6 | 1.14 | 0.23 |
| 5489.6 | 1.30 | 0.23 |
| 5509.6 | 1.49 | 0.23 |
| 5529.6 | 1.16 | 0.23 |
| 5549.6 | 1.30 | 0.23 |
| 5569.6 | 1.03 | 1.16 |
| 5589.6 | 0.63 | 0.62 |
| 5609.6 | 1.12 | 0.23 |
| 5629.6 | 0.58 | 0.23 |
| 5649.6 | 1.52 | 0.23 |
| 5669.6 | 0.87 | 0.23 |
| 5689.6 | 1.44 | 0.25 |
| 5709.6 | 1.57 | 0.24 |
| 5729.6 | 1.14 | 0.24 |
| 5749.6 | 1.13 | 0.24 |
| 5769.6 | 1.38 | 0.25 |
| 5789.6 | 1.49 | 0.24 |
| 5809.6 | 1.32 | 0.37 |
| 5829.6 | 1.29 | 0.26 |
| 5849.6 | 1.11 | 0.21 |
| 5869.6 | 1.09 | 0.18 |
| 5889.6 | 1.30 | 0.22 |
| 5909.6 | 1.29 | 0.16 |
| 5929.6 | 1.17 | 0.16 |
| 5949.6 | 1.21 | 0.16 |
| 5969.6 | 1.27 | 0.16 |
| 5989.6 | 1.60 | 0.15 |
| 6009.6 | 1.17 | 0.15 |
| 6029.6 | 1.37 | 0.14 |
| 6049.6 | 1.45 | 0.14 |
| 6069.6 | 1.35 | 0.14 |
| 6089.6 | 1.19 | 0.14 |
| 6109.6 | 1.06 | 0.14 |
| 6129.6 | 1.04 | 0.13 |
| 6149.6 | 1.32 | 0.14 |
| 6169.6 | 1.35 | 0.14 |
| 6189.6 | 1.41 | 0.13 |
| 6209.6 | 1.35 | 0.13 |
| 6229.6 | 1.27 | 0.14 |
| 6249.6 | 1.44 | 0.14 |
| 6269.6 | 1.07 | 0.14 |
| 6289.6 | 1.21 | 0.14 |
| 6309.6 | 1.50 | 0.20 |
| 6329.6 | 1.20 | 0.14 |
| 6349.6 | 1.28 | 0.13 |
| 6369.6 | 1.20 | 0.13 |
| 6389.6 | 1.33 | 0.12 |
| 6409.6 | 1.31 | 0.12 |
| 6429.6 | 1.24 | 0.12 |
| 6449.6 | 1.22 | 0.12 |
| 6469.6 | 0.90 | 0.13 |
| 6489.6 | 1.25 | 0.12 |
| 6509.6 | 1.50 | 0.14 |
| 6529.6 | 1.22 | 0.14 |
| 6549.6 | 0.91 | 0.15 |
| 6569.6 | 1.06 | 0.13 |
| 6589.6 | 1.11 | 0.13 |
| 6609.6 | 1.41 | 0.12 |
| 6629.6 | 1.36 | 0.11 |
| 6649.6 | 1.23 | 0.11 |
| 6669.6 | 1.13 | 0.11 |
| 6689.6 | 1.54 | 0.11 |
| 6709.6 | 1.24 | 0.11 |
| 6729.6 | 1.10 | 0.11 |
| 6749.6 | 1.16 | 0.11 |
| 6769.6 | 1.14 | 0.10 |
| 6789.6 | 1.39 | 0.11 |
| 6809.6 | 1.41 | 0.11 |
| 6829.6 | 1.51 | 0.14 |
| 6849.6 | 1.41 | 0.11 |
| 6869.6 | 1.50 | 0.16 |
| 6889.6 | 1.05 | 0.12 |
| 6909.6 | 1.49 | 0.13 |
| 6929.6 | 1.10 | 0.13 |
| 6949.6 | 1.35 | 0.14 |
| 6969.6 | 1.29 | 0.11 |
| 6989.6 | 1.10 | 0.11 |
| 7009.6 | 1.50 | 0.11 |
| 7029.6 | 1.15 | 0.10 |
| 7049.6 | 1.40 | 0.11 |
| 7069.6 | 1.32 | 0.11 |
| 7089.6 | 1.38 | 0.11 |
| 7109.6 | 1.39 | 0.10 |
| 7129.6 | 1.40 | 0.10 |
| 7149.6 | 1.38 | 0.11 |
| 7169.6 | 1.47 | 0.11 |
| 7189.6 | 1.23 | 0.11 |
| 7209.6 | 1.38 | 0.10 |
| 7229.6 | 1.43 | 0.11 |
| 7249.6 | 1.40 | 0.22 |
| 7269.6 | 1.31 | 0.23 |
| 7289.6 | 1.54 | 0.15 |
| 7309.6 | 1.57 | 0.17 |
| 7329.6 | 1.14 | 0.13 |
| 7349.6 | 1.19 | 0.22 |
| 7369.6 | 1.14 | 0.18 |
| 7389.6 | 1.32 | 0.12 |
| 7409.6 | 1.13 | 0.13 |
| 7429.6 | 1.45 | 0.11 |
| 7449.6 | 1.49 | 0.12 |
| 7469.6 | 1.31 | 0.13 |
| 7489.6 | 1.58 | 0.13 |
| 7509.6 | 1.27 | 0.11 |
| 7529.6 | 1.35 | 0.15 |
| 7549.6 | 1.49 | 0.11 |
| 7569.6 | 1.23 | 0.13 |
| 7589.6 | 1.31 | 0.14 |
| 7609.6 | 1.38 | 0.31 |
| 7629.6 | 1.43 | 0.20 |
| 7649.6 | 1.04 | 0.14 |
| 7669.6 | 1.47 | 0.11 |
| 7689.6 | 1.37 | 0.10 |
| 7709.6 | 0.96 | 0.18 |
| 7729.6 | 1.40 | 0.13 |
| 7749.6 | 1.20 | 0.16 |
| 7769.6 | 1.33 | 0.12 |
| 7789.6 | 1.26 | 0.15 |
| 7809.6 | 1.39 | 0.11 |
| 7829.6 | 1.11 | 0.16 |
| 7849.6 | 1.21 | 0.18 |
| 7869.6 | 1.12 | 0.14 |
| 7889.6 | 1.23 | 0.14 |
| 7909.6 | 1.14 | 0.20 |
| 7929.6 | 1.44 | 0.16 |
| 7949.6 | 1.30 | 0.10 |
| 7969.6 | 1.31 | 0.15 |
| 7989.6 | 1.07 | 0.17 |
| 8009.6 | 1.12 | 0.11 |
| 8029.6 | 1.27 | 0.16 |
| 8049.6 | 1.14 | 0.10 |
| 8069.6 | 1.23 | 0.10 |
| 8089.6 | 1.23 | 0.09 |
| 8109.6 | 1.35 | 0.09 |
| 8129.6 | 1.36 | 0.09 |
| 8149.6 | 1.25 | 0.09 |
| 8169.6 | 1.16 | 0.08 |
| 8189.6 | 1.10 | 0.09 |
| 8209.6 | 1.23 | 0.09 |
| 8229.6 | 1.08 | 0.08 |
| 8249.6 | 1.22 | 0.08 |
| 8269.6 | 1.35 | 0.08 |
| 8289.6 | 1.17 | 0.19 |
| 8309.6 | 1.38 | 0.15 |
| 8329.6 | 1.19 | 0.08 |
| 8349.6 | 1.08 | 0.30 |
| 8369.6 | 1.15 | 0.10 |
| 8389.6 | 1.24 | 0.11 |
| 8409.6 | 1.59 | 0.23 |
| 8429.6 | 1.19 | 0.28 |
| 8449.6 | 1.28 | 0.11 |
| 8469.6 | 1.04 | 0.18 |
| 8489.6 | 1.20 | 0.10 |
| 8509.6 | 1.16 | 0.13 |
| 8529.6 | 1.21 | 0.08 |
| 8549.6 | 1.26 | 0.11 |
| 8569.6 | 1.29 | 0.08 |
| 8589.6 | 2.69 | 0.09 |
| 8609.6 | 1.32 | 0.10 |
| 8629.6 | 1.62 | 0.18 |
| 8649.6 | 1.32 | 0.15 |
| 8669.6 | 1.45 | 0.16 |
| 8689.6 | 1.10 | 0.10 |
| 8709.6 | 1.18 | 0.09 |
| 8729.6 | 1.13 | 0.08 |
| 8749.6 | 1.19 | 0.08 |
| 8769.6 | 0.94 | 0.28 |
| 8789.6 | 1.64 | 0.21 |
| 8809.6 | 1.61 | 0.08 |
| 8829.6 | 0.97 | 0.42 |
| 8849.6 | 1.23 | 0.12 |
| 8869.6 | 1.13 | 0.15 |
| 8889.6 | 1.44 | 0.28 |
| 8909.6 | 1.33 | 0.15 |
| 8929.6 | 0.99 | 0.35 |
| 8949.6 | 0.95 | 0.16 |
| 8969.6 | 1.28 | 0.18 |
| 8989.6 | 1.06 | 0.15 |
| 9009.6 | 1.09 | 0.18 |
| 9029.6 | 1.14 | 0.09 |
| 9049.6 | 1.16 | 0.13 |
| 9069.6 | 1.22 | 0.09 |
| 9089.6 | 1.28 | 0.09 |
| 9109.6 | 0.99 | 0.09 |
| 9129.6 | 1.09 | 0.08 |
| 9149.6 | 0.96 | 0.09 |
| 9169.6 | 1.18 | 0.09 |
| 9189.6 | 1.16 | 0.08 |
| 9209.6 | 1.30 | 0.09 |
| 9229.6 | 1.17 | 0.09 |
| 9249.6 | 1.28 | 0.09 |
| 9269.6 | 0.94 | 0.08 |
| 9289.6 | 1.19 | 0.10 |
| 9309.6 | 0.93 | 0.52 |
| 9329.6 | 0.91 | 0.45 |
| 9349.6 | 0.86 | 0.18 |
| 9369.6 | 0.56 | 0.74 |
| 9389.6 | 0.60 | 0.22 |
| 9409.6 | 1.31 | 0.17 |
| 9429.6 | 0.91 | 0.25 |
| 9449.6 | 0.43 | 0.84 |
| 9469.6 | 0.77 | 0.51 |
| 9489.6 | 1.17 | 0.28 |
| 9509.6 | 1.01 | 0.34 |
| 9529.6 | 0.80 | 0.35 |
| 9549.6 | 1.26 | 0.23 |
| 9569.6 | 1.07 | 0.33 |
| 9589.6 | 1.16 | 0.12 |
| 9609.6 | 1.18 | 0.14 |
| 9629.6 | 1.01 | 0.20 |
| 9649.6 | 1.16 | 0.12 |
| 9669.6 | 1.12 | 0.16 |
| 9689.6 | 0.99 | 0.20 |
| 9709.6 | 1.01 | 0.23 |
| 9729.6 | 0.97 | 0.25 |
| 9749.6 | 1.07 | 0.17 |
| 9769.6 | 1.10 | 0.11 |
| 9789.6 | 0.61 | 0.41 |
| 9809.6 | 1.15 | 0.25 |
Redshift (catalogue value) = 0.309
